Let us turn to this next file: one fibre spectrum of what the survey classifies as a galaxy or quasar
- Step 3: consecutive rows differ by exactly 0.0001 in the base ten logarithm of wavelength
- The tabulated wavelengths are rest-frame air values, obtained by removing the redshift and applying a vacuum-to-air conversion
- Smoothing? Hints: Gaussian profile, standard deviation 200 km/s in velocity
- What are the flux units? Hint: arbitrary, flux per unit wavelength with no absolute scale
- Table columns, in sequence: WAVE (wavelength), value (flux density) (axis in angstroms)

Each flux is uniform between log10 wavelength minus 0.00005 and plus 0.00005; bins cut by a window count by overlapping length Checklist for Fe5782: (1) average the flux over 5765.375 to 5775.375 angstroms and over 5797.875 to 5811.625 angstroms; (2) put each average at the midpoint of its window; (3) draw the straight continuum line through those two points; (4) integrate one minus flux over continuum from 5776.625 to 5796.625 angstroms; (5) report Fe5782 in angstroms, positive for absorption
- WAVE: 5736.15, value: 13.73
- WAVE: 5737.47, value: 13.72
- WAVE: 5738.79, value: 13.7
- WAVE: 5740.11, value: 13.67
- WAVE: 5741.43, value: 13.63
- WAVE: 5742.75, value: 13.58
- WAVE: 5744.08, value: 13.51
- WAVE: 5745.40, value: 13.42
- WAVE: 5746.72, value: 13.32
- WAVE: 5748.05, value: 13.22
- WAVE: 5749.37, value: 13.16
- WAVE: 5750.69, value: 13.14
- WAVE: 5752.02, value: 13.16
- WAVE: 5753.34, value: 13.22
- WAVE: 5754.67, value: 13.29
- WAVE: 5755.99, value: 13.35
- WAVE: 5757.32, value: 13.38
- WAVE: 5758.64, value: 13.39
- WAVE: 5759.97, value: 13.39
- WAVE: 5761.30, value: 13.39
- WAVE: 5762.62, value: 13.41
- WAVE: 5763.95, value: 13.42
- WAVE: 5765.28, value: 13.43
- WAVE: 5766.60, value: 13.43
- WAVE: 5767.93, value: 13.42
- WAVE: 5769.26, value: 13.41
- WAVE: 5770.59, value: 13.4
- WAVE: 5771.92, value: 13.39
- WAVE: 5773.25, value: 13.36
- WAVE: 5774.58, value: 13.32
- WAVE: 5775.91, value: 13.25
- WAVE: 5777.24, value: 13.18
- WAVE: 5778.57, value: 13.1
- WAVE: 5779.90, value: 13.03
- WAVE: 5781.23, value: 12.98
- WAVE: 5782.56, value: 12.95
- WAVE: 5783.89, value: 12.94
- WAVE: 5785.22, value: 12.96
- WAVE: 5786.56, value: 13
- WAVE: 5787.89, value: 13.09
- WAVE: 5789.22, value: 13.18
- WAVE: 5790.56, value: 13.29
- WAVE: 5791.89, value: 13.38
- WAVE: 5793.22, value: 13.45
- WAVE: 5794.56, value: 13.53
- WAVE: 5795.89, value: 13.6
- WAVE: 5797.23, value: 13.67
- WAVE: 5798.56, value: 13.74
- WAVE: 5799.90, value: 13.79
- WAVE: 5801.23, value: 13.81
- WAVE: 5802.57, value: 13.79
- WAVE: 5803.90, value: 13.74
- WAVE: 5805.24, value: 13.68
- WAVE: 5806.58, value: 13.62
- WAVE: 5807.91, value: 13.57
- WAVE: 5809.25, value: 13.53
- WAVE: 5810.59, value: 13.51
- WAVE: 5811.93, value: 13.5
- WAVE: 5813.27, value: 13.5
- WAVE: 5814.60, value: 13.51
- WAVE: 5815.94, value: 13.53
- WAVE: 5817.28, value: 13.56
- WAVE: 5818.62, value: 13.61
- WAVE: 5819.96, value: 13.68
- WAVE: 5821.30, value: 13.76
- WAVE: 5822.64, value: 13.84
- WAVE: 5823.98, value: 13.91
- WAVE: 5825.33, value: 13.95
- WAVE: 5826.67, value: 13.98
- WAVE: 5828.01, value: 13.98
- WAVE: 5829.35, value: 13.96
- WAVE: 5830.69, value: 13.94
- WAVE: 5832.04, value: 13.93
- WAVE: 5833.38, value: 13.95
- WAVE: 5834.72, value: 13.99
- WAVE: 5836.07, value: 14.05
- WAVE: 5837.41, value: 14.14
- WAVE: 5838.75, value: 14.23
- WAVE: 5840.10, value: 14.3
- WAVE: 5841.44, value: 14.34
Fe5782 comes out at 0.5 angstroms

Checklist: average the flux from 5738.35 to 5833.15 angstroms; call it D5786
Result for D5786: 13.5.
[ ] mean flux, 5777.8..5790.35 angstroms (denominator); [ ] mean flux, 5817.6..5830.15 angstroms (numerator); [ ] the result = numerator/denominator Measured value 1.06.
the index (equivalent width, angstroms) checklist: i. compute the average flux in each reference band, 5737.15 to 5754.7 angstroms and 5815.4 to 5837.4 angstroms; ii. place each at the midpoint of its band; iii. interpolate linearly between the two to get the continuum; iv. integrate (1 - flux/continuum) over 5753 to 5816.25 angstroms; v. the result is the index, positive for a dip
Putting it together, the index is 1.1 angstroms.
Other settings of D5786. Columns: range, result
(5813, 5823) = 13.6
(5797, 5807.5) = 13.7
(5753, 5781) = 13.3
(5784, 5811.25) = 13.5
